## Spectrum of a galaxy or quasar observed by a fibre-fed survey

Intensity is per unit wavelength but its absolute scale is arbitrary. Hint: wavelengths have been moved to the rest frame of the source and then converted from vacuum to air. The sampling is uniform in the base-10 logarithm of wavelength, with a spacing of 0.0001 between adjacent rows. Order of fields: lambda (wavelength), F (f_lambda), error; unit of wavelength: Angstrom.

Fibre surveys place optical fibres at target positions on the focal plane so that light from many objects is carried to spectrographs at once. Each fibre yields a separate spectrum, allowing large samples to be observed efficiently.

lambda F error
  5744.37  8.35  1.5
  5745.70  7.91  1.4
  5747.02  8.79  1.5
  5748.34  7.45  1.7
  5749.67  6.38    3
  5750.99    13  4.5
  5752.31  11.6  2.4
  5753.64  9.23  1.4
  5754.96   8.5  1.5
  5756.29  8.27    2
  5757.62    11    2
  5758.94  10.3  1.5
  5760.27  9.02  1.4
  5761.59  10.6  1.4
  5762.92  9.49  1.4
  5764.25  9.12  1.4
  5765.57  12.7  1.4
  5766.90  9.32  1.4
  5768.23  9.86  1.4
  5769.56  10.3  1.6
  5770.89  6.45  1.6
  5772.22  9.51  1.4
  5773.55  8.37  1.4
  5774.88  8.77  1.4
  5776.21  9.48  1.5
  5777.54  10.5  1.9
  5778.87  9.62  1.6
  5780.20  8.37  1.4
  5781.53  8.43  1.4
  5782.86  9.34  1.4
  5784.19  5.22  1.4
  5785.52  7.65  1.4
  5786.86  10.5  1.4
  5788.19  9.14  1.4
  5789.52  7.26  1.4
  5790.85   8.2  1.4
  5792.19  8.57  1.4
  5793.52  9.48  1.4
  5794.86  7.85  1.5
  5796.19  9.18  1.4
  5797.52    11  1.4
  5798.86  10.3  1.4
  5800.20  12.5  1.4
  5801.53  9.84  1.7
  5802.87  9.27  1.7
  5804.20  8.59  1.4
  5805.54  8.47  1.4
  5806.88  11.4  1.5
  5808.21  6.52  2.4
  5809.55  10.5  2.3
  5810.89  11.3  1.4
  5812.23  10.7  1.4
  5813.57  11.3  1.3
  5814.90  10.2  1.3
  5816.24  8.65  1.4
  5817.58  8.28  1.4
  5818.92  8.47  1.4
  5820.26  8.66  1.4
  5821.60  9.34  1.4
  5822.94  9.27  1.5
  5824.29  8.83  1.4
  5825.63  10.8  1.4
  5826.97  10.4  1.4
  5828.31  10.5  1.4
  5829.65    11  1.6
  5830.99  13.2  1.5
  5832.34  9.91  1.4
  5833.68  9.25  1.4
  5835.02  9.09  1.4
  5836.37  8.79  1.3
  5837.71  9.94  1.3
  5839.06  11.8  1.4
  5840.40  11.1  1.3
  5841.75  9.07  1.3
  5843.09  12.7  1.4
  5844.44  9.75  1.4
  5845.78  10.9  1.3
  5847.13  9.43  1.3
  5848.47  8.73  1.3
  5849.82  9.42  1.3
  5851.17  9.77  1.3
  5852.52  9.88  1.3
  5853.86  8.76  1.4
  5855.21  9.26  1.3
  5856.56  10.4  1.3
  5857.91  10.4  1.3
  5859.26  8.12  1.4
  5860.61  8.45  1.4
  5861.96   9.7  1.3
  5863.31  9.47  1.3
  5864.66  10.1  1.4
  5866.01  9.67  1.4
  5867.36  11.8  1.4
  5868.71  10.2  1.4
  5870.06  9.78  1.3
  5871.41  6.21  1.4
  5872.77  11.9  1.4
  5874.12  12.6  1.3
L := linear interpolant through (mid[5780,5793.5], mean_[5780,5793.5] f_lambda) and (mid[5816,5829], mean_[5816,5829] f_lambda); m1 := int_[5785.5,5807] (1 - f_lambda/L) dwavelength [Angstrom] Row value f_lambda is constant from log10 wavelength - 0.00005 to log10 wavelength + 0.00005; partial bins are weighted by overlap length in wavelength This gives -1.9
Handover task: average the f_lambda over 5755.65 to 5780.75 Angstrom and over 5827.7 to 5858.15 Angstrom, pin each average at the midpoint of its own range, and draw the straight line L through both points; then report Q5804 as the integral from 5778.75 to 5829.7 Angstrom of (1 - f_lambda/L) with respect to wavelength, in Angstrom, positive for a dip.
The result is 2.5 Angstrom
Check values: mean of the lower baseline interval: 9.53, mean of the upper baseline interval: 10.1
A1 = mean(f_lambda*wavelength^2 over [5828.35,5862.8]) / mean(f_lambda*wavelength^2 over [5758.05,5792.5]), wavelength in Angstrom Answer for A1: 1.12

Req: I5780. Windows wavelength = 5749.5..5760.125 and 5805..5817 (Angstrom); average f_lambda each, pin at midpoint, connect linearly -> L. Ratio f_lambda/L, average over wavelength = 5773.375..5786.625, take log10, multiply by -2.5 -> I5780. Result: 0.15 mag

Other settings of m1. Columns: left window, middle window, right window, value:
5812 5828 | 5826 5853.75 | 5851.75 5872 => -2.0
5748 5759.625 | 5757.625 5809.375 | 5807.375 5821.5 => 1.5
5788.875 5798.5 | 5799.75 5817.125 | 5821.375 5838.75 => -1.0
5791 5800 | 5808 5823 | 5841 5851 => 0.2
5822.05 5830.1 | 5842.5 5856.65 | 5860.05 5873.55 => 0.0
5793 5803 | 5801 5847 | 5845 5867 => -0.7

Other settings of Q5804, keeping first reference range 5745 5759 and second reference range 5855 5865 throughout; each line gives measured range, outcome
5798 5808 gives -0.6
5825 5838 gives -1.2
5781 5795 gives 1.5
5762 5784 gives 0.1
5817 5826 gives 0.3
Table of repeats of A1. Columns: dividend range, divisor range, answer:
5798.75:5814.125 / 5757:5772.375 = 1.04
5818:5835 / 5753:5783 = 1.07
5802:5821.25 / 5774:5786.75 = 1.10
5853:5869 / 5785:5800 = 1.09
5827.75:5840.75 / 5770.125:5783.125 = 1.20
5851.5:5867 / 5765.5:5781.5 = 1.06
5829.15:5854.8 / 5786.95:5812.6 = 1.08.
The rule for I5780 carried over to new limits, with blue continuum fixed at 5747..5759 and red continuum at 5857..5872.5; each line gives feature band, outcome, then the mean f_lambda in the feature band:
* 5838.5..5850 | -0.09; 10.4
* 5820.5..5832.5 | -0.09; 10.3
